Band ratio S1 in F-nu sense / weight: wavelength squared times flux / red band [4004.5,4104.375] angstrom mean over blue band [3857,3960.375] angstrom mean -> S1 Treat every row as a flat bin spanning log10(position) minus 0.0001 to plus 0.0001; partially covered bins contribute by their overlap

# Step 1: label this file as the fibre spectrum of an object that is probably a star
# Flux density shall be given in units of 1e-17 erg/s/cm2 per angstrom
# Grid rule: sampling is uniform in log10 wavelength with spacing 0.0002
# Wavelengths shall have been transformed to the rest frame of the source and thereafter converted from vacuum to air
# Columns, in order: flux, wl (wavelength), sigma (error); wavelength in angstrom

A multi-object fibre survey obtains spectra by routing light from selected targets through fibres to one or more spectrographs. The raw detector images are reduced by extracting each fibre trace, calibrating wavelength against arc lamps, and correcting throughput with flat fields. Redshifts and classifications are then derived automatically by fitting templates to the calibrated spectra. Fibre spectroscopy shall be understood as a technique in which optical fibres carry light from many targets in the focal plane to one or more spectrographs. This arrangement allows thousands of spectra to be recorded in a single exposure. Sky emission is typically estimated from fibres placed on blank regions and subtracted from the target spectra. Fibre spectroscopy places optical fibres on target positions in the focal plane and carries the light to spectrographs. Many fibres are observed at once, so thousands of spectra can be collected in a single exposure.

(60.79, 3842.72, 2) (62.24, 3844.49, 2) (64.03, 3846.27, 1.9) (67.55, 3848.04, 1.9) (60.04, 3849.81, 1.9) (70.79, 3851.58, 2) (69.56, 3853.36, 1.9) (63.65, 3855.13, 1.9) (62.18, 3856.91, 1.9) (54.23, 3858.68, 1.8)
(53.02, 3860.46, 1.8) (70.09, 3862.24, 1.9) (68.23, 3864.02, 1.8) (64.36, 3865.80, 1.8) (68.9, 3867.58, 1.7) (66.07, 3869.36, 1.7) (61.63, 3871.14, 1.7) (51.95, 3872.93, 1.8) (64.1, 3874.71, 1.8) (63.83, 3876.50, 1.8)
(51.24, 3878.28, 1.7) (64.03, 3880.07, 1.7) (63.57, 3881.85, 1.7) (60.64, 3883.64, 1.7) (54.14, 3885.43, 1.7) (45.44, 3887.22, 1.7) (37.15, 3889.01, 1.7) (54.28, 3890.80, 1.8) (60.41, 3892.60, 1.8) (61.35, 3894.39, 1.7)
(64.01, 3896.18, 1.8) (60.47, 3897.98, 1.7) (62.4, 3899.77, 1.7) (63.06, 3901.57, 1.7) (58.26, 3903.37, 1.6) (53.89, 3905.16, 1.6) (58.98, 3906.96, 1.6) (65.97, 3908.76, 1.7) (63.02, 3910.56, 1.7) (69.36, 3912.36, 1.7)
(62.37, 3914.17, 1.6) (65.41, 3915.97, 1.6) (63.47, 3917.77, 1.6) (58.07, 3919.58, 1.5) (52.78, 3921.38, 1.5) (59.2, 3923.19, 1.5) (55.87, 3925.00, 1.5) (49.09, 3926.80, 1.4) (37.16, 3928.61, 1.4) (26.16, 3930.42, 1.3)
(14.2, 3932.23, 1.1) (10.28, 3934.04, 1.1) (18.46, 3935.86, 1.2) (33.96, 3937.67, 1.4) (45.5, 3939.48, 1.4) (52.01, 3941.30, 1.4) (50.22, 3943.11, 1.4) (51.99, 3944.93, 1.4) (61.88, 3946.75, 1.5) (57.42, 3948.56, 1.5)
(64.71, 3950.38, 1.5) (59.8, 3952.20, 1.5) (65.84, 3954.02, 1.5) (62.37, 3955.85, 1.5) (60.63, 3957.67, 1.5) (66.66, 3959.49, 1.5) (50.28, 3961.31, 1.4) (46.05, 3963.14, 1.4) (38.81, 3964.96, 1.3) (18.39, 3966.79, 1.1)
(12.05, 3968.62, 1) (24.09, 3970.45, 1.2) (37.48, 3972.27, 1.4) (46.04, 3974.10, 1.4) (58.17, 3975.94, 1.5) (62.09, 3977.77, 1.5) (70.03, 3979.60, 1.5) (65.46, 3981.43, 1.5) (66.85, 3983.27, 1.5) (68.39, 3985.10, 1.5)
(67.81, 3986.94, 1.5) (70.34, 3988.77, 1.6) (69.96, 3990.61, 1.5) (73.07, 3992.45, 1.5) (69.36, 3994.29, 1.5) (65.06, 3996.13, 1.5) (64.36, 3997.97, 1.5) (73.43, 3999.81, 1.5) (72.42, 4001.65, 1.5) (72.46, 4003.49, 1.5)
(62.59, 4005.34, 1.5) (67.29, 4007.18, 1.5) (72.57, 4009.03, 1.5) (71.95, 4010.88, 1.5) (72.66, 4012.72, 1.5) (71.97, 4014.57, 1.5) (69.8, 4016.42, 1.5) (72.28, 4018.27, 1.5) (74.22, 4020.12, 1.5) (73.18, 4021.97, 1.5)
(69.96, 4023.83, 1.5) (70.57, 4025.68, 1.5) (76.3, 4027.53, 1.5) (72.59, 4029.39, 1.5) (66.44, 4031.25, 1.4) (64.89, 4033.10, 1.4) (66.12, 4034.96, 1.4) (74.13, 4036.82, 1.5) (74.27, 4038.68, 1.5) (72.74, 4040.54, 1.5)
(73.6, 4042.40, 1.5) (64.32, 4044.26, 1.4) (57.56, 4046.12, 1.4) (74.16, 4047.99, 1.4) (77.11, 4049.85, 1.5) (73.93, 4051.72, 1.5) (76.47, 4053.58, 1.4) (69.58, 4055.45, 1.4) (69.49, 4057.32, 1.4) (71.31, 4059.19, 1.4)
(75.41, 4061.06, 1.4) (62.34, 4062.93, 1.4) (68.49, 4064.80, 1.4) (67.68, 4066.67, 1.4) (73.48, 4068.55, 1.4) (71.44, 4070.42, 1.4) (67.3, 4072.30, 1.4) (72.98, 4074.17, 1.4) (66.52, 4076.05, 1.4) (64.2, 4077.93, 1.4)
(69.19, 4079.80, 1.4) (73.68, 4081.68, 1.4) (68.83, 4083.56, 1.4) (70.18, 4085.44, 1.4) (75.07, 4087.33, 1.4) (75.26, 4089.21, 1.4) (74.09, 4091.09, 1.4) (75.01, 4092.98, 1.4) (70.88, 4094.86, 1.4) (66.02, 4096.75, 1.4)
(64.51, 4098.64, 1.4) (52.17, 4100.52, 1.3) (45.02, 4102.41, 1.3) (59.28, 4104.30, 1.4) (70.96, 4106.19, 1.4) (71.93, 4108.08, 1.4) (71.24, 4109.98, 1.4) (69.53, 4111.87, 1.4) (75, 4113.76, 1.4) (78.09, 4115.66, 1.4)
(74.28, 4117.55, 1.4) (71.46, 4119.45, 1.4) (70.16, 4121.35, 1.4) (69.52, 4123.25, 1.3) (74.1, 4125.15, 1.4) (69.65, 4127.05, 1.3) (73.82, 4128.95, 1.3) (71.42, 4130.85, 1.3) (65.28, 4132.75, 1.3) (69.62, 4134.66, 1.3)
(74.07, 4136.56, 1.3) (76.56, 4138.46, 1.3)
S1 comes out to 1.35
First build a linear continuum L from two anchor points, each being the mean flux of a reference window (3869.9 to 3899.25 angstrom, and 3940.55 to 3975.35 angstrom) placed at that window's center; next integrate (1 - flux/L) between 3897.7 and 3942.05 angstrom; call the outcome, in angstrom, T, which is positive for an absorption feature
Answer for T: 2.88 angstrom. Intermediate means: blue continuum 57.6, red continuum 48.8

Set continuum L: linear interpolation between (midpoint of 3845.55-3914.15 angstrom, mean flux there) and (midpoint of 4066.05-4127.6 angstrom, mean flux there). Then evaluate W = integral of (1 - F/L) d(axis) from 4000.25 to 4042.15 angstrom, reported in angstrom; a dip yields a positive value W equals -2.9 angstrom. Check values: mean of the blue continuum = 60.9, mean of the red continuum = 69.4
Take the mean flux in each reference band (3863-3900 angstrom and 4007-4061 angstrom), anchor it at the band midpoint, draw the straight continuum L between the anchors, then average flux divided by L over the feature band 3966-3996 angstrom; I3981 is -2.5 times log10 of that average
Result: 0.21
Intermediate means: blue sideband 59.4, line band 55.4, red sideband 71.2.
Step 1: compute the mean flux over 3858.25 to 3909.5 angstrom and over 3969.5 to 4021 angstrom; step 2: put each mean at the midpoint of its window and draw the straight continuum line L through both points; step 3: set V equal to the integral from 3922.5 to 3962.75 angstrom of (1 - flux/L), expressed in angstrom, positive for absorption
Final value 9.6 angstrom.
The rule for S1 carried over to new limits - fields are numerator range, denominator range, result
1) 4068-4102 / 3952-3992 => 1.35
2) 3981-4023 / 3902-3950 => 1.45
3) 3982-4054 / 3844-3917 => 1.24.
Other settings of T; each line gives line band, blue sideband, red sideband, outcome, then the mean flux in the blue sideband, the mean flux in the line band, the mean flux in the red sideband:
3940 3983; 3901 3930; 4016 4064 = 7.6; 57.9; 51.6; 70.9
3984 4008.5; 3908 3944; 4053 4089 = -4.4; 47.5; 69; 70.2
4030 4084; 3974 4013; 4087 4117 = -1.5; 67.7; 69.9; 68.3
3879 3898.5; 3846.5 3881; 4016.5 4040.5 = 2.3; 63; 56.7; 71.2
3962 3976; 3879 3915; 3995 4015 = 6.8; 59.1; 34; 69.7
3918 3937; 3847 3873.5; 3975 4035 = 7.8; 63.6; 38.9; 69.3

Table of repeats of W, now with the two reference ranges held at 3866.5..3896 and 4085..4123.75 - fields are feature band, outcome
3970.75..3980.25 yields 1.6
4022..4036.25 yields -1.0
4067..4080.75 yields -0.3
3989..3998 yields -0.7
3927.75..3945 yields 7.9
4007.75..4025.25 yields -1.9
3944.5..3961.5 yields 0.2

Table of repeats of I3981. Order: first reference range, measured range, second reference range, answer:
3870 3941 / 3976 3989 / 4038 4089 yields -0.086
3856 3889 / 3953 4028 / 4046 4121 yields 0.059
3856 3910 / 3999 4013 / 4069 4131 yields -0.086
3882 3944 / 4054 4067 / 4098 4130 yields -0.093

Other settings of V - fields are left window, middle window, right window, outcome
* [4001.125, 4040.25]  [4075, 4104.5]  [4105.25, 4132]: 1.9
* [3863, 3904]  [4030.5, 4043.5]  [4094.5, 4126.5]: -1.0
